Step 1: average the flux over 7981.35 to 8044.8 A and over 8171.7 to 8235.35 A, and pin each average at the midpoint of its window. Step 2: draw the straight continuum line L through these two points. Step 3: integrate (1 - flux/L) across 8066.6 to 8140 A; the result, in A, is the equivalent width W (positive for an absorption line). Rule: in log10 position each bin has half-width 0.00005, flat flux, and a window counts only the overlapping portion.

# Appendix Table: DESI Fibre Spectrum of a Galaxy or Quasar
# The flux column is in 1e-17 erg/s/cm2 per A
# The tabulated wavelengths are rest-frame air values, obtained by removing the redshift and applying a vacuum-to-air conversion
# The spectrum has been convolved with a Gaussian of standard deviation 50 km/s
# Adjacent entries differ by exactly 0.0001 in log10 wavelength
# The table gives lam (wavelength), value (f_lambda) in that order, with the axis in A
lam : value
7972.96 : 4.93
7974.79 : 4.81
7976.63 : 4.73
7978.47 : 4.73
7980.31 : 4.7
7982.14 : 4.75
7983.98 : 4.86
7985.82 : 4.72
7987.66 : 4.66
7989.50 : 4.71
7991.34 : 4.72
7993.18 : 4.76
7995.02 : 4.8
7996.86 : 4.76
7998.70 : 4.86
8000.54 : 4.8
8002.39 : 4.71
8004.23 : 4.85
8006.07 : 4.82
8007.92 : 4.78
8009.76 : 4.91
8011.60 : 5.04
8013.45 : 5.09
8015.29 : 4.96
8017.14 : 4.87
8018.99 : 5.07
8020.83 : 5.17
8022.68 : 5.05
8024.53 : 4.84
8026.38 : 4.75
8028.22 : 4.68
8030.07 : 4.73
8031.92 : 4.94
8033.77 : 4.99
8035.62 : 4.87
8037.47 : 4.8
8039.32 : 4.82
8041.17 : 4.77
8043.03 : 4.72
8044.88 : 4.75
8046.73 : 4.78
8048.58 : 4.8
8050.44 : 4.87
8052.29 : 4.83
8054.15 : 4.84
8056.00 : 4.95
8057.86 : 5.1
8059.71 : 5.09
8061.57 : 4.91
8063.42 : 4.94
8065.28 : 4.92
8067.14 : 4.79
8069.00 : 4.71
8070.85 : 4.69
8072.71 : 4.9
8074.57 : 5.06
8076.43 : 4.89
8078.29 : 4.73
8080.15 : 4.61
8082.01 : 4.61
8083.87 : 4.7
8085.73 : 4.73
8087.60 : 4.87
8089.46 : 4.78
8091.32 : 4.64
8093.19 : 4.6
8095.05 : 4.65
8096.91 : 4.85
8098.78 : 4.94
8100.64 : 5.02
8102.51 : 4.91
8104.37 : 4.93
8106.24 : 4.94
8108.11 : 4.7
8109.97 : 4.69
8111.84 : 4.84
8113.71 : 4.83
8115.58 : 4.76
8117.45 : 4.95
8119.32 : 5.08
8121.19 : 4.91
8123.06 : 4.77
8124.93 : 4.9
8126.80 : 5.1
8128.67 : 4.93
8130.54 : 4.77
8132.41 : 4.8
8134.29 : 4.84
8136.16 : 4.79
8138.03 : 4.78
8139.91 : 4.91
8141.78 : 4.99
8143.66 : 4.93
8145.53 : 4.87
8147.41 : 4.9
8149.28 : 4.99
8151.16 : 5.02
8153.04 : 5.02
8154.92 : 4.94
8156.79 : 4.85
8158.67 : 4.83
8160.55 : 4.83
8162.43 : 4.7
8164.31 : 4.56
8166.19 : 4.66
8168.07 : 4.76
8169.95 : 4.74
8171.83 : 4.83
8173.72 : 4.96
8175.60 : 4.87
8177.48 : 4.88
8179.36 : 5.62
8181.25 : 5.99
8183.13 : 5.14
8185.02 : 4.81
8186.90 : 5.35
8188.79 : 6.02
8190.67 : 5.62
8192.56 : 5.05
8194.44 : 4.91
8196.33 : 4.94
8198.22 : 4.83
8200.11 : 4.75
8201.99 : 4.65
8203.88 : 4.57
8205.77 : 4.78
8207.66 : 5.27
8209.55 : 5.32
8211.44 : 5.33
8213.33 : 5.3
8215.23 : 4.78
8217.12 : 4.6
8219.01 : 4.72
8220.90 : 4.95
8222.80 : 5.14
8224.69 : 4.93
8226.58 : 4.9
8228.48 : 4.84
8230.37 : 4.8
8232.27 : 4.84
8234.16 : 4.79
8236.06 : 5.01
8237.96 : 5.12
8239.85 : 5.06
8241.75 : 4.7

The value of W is 1.6 A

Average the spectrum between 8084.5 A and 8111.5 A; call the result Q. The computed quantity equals 4.8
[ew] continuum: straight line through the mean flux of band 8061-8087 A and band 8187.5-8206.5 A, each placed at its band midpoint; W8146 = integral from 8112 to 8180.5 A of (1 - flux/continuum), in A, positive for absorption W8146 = 0.6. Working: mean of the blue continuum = 4.8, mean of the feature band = 4.89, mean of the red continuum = 5.02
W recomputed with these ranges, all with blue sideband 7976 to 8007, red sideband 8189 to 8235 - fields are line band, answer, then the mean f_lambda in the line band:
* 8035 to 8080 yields -0.3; 4.85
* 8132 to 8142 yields 0.1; 4.84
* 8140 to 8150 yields -0.1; 4.94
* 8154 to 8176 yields 0.6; 4.79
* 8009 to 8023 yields -0.7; 5.02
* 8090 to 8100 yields 0.2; 4.75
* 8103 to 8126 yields 0.1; 4.86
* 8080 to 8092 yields 0.3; 4.71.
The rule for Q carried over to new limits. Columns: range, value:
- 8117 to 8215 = 4.98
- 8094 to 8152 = 4.88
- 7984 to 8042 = 4.85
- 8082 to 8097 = 4.71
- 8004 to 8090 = 4.86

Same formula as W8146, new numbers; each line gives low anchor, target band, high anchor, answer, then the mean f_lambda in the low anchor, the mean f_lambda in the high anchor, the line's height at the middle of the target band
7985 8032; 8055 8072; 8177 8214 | 0.13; 4.85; 5.16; 4.94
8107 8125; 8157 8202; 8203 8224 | -0.80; 4.84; 4.98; 4.93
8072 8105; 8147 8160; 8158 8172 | -0.53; 4.8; 4.73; 4.74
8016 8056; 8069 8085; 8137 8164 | 0.32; 4.86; 4.89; 4.87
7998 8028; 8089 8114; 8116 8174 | 0.36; 4.91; 4.87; 4.88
